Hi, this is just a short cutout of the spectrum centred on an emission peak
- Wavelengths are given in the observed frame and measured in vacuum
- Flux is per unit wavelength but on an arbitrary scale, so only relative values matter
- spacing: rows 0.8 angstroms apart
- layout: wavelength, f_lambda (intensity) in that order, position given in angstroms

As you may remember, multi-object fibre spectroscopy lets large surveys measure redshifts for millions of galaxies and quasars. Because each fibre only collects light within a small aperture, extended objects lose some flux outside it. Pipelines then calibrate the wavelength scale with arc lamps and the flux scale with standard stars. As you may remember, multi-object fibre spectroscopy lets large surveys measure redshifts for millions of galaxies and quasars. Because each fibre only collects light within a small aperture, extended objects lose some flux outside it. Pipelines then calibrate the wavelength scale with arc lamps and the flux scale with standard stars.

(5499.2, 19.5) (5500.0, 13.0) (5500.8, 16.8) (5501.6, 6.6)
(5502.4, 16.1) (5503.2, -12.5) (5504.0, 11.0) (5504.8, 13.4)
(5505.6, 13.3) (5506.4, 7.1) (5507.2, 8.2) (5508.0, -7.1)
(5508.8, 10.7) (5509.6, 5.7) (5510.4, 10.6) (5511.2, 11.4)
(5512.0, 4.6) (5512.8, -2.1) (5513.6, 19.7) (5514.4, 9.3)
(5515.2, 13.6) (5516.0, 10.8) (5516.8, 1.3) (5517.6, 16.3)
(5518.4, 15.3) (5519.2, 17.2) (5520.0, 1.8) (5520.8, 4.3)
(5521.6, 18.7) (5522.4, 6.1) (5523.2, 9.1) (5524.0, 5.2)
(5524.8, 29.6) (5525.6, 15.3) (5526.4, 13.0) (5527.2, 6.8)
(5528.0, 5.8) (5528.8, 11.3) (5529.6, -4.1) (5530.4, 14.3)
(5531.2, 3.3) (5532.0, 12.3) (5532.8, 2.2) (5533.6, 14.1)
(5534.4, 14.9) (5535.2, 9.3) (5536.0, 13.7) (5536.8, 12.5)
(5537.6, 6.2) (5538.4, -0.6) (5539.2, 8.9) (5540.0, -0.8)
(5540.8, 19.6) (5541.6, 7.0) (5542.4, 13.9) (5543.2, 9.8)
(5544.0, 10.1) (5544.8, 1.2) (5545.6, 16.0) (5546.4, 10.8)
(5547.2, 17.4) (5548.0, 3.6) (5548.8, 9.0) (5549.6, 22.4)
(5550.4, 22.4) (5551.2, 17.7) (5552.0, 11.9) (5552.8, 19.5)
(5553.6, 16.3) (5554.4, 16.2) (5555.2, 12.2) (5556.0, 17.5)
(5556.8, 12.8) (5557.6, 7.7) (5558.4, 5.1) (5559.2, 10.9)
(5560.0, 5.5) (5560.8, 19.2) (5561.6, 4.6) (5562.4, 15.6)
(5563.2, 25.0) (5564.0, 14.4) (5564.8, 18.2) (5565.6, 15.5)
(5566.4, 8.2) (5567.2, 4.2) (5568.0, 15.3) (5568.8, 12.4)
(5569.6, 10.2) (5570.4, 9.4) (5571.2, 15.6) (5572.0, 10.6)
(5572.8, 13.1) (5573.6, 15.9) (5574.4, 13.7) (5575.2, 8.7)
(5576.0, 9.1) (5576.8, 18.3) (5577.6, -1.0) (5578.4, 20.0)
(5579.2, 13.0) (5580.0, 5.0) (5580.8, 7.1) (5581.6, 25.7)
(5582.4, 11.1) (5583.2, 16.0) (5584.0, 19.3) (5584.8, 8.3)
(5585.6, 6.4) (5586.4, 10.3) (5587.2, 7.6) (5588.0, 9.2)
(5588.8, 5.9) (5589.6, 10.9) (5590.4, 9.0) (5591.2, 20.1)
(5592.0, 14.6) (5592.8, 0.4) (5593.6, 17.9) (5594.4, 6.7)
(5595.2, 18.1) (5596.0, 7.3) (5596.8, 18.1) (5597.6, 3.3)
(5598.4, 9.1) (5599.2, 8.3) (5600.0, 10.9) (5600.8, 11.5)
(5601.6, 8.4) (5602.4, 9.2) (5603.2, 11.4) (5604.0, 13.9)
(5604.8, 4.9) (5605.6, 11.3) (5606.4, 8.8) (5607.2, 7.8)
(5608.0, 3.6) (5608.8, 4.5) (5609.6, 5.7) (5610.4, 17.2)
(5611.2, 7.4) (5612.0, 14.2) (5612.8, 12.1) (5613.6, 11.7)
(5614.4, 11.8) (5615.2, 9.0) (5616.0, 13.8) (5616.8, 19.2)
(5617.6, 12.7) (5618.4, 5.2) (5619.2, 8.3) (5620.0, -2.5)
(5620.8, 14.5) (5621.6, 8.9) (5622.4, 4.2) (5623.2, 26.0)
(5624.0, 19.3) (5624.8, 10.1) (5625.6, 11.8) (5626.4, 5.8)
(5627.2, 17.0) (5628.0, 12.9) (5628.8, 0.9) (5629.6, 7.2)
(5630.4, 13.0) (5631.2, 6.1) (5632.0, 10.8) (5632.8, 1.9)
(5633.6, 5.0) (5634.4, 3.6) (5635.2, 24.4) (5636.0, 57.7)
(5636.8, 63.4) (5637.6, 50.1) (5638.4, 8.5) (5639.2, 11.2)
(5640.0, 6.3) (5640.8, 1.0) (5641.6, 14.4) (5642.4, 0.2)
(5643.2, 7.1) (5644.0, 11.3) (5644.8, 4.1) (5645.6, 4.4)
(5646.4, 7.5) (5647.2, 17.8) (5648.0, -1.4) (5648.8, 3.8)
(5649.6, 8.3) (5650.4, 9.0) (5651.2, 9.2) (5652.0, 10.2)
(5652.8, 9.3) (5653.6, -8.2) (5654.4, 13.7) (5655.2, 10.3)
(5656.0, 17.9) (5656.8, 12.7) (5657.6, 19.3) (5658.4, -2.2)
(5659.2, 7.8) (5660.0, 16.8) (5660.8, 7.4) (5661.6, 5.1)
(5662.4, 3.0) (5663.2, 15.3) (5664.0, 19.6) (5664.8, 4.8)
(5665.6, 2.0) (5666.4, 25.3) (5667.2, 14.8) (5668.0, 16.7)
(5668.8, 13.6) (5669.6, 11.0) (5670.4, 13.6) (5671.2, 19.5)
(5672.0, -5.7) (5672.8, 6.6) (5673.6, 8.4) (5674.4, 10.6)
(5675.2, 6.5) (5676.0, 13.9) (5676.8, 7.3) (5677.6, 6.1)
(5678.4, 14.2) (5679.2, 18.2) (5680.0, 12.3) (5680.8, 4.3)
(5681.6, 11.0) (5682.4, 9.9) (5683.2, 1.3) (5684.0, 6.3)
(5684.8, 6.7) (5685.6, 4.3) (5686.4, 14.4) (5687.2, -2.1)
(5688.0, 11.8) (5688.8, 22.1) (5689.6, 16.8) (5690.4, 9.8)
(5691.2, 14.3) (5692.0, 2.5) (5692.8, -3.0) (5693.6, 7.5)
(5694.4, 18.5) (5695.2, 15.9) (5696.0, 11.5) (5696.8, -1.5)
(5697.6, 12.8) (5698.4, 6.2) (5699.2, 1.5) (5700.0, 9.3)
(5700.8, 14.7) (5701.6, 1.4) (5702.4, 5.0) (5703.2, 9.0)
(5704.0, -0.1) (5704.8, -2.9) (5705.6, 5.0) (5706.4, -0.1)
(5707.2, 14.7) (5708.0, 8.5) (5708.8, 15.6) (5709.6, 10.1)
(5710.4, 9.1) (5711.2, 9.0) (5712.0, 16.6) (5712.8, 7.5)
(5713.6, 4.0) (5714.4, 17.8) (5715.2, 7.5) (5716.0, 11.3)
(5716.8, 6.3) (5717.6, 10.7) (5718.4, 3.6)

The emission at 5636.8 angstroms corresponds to [O III] 5007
